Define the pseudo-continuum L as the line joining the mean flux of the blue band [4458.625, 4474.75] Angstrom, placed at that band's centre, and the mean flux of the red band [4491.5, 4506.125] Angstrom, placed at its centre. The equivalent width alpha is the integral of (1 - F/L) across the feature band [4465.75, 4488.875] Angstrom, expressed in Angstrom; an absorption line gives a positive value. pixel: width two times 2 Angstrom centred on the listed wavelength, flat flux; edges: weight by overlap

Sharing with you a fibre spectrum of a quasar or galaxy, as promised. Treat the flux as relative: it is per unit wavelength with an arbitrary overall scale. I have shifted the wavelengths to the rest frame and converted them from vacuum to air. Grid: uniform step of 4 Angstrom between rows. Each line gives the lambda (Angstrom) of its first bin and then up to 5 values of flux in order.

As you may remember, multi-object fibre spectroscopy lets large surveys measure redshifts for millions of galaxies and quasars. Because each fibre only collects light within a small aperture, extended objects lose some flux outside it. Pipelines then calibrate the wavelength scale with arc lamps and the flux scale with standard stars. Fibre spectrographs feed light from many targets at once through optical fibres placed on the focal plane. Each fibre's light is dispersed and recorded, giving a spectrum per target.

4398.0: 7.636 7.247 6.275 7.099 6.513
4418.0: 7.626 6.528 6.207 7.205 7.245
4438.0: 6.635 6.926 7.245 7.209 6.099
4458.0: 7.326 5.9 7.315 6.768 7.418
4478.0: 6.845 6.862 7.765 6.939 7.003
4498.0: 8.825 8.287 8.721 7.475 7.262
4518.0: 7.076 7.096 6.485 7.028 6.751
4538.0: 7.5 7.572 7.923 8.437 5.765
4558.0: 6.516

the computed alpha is 0.4 Angstrom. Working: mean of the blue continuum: 6.85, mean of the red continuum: 8.1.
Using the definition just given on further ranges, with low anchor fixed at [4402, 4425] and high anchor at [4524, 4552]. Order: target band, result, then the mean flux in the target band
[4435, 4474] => 0.8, 6.87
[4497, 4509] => -2.1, 8.5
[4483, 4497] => -0.3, 7.32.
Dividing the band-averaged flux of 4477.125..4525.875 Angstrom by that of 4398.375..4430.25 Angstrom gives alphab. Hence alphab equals 1.1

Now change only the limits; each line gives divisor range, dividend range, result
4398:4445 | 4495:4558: 1.08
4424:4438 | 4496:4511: 1.22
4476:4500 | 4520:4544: 0.96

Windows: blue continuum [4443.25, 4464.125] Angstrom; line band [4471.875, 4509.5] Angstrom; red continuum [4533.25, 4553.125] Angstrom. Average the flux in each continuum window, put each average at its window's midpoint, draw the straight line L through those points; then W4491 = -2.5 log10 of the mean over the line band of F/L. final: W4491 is -0.08 mag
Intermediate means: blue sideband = 6.77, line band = 7.62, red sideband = 7.59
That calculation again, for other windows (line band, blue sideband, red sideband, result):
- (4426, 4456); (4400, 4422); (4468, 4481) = 0.01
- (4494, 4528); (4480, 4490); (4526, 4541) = -0.07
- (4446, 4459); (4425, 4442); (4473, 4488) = 0.02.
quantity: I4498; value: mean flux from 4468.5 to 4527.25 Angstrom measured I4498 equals 7.41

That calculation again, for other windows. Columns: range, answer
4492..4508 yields 8.21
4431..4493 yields 6.97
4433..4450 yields 7.02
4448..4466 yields 6.71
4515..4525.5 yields 7.02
